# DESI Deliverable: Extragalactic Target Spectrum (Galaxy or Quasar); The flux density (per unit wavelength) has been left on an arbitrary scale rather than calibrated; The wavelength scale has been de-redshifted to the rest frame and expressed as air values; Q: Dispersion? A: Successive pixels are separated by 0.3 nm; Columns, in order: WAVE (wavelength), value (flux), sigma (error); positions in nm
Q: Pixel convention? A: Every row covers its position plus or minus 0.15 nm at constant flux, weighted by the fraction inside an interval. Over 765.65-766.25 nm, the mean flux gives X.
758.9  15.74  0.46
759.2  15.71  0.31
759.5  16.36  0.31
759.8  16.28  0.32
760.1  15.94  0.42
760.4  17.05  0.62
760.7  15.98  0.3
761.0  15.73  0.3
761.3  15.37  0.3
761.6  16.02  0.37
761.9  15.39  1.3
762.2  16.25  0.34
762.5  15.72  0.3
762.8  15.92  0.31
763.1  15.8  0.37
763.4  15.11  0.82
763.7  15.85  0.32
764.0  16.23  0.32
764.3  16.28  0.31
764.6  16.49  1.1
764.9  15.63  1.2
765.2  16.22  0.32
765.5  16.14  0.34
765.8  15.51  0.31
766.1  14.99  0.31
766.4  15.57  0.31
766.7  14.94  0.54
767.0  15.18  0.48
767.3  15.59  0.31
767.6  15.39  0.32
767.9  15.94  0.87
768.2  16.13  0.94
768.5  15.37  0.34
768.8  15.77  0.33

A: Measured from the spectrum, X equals 15.3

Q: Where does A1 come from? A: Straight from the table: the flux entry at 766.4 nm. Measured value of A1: 15.57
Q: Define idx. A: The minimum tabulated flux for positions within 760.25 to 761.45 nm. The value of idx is 15.37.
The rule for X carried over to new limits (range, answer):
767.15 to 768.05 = 15.6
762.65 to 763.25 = 15.9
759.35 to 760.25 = 16.2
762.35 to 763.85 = 15.7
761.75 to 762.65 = 15.8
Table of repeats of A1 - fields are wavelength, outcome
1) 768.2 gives 16.13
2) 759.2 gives 15.71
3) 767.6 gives 15.39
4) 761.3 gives 15.37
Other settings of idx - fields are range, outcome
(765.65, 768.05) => 14.94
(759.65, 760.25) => 15.94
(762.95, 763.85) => 15.11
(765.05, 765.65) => 16.14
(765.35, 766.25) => 14.99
